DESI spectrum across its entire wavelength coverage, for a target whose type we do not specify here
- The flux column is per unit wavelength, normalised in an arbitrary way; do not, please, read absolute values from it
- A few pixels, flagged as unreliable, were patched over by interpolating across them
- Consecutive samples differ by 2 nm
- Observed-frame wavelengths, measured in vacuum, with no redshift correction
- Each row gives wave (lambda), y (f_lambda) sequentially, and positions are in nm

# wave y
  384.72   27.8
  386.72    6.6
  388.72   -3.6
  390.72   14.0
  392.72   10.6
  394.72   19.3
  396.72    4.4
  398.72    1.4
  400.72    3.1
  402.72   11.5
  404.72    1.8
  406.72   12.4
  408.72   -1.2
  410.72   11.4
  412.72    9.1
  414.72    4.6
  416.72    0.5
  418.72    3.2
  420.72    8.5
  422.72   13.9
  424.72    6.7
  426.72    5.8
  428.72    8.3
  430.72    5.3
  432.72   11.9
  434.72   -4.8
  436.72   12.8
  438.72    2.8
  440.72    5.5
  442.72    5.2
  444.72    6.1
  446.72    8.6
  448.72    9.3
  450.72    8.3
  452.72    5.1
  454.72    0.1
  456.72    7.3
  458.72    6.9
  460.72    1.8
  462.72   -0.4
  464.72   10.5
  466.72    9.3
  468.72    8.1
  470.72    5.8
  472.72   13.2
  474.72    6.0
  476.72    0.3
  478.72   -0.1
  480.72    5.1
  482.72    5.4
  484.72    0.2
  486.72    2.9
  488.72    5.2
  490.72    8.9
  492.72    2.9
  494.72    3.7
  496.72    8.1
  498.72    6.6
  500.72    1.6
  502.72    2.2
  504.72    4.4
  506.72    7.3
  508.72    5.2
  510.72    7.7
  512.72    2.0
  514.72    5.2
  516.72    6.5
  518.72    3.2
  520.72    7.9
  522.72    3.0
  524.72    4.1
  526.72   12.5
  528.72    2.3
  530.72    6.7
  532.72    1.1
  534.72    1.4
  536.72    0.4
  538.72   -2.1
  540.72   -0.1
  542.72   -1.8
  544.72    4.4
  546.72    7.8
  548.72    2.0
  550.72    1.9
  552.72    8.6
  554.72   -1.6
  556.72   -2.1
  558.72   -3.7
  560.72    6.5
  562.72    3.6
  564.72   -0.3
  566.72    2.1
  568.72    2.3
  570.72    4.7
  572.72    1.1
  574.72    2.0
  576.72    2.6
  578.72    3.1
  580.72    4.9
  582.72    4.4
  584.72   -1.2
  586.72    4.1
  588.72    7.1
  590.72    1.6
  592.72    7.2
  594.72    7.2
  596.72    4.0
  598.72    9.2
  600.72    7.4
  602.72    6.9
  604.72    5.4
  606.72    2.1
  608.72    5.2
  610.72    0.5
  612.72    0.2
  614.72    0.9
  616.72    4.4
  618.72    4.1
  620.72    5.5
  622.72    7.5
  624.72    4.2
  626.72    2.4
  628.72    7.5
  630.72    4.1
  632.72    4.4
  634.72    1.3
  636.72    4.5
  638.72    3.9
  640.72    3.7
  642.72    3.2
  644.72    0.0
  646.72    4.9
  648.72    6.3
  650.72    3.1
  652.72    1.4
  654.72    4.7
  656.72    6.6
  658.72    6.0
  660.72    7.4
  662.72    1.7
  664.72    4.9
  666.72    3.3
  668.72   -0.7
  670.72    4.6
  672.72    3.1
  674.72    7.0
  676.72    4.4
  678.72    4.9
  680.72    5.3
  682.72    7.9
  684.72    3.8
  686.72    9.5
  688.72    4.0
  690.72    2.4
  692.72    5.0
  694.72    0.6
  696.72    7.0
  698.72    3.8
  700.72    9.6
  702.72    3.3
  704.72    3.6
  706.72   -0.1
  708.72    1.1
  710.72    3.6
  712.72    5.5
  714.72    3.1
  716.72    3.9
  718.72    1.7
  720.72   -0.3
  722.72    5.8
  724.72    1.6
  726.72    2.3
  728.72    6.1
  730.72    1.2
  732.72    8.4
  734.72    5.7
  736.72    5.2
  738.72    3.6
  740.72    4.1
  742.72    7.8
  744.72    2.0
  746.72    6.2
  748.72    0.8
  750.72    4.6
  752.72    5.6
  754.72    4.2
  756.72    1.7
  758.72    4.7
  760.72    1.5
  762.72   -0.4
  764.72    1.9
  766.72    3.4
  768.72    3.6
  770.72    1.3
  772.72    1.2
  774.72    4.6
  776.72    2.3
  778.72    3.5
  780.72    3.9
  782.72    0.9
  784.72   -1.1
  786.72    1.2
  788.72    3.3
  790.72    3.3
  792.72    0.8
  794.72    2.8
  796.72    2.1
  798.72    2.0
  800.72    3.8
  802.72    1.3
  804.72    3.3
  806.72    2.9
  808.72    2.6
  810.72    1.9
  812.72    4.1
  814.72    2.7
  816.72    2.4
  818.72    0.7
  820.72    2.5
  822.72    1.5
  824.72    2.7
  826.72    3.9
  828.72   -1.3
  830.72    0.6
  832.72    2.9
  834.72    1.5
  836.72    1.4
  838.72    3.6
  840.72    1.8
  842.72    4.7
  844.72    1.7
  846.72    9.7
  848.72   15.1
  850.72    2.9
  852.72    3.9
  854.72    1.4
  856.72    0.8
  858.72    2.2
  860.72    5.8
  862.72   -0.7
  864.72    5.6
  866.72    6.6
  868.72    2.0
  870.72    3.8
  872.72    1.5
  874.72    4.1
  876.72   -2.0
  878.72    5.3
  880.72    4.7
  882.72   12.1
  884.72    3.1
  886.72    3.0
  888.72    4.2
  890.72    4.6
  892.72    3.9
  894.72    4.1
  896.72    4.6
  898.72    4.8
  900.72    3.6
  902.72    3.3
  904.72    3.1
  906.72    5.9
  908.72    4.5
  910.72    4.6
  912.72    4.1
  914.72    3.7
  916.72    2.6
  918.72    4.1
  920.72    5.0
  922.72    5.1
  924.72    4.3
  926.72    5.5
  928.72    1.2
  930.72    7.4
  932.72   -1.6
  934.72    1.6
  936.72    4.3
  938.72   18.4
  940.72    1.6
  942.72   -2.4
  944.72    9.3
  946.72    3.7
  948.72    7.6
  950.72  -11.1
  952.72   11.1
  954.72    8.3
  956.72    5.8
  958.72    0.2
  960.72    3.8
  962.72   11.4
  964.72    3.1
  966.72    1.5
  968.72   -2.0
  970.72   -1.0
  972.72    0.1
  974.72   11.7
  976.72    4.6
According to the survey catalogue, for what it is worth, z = 1.274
